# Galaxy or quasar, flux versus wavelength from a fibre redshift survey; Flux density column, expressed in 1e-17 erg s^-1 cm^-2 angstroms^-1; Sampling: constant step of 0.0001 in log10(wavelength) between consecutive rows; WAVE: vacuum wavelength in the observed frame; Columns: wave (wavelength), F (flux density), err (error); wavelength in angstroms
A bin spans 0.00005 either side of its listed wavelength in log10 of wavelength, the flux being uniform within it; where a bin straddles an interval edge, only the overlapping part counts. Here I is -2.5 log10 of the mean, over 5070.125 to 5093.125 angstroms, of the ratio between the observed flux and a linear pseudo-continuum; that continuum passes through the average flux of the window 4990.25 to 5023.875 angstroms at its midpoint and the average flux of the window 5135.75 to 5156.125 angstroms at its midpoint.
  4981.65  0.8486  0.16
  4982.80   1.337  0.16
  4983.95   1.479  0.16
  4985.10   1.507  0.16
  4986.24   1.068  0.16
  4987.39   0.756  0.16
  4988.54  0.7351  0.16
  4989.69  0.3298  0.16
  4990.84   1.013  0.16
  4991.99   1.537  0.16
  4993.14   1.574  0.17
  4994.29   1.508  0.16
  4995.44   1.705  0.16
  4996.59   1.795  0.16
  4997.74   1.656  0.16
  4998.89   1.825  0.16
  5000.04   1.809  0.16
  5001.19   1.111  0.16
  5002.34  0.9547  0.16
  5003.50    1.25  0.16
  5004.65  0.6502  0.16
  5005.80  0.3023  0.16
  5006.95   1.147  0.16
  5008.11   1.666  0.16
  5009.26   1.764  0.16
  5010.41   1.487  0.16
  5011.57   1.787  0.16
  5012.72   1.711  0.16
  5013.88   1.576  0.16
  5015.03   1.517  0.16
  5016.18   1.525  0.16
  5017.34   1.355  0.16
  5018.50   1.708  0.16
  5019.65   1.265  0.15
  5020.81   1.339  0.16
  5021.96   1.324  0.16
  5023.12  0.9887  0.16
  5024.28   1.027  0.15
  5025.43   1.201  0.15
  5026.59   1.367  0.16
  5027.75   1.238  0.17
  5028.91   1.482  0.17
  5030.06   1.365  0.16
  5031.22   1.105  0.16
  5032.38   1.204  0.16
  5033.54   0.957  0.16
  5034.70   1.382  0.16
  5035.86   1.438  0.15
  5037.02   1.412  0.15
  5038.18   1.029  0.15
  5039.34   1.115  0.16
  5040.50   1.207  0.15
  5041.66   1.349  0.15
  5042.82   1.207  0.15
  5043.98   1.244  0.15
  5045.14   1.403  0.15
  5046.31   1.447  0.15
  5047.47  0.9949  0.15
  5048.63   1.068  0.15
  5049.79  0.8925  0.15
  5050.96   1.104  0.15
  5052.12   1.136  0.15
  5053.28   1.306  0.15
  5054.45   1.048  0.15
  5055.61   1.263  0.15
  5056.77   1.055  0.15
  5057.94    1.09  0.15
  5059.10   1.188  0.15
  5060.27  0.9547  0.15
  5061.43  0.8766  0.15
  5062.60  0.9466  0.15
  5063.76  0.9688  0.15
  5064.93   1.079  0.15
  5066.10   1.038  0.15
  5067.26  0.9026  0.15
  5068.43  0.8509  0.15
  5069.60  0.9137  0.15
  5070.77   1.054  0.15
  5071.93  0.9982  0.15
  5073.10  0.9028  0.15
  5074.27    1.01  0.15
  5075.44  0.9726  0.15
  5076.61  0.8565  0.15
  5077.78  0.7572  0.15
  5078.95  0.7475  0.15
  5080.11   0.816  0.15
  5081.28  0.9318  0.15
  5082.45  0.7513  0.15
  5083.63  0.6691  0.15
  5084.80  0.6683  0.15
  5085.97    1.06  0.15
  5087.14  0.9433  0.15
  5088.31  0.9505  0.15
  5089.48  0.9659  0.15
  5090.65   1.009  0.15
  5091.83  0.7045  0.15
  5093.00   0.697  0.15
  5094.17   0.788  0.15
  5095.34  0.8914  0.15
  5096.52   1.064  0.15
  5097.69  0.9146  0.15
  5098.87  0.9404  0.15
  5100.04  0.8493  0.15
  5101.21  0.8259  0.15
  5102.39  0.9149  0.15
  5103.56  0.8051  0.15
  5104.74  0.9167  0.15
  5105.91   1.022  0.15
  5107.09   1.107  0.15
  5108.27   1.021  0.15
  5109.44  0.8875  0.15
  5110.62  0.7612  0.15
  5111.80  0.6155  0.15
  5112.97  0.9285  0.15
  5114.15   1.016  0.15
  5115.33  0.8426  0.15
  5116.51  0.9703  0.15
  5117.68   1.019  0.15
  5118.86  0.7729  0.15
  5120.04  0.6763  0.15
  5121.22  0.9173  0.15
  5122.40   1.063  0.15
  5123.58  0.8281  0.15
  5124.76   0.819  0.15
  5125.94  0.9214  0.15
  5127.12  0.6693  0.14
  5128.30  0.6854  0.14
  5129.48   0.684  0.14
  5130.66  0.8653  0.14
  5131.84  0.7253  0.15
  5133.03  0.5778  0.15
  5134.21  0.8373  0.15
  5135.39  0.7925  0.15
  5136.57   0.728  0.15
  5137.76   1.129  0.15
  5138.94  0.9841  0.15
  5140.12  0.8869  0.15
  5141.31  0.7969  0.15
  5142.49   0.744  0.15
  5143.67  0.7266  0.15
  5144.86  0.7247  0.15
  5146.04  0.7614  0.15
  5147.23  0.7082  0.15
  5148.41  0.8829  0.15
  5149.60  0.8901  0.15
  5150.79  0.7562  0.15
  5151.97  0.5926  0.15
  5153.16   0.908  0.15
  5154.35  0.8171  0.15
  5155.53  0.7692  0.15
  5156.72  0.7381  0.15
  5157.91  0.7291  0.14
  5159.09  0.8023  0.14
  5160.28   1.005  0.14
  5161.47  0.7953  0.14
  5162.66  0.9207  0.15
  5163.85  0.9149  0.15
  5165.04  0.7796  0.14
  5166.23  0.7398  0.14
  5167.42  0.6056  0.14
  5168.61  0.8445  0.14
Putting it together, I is 0.23 mag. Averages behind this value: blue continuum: 1.41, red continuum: 0.812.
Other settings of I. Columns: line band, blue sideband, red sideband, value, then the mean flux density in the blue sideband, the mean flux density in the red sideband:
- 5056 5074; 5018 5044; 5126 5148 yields 0.12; 1.26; 0.784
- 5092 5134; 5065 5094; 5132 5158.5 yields -0.02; 0.884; 0.793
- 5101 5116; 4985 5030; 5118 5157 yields 0.02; 1.32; 0.801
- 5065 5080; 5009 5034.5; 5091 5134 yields 0.18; 1.37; 0.854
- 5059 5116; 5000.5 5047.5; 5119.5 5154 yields 0.12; 1.29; 0.803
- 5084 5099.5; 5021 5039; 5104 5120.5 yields 0.11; 1.24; 0.898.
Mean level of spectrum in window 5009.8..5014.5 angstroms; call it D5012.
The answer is 1.64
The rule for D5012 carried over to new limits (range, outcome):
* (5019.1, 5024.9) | 1.19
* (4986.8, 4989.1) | 0.747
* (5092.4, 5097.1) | 0.86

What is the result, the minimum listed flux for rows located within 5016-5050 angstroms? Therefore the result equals 0.8925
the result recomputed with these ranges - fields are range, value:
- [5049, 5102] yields 0.6683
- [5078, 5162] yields 0.5778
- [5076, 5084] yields 0.6691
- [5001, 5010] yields 0.3023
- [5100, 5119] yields 0.6155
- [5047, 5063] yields 0.8766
